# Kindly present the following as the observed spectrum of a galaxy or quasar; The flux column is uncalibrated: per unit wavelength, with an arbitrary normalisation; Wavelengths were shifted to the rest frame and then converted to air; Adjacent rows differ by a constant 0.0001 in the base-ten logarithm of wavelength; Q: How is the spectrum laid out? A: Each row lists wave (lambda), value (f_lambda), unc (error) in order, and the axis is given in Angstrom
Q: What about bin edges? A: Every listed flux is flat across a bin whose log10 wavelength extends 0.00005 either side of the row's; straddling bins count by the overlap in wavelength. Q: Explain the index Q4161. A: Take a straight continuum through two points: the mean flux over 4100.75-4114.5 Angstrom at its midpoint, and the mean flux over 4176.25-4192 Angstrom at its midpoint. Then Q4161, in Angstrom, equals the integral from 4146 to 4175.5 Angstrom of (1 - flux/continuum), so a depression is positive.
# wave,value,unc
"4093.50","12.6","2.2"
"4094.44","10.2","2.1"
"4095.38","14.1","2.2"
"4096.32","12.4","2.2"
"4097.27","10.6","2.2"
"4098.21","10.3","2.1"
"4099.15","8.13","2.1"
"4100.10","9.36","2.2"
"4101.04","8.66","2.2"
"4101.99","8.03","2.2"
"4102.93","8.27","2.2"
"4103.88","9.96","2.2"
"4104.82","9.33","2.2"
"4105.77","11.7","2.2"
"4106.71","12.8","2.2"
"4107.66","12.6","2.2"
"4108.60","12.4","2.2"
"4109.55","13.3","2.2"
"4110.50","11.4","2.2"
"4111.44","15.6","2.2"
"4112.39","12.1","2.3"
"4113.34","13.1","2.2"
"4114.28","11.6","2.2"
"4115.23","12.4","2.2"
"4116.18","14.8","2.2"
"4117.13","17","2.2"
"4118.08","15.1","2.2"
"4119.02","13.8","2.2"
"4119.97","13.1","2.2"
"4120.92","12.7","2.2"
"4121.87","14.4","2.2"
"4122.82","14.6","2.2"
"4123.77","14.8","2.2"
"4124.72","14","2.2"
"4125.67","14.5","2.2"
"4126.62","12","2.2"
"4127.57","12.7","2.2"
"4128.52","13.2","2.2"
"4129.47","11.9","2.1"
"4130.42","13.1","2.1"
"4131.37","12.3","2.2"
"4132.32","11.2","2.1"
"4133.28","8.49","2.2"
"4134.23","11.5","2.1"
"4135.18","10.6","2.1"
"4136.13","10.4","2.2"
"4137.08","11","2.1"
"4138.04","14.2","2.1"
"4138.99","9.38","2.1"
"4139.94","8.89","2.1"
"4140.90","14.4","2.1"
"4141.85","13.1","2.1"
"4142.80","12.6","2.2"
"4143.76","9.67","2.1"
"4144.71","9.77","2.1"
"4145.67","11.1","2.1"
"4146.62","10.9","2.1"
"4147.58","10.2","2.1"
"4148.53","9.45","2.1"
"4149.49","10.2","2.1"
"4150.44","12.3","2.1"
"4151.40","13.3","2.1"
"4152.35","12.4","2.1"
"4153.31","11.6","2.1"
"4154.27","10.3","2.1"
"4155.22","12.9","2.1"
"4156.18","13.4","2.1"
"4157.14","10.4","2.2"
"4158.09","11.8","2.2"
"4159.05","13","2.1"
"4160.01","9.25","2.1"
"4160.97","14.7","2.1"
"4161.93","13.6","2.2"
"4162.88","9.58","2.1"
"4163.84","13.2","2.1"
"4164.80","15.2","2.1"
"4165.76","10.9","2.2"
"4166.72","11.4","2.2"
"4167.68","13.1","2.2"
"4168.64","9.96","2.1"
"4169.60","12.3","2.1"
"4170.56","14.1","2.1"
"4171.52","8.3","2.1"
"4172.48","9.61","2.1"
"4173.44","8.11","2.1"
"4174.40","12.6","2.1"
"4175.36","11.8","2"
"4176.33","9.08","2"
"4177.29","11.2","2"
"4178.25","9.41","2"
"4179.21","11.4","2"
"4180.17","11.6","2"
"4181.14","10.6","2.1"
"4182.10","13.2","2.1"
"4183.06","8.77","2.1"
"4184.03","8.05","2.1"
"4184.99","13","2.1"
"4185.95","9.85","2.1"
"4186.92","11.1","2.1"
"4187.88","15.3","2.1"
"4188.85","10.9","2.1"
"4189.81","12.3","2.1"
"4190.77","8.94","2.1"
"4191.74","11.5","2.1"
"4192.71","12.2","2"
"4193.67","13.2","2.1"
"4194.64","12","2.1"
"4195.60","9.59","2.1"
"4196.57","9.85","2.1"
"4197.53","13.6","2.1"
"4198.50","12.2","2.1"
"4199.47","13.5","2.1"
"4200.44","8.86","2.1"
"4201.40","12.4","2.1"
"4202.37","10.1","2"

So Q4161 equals -1.3 Angstrom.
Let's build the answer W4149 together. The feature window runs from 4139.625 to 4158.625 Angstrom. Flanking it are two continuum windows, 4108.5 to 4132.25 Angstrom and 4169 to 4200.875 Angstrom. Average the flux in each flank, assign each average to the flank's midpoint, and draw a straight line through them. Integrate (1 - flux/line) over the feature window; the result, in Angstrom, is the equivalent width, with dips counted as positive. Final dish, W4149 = 1.44 Angstrom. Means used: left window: 13.4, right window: 11.2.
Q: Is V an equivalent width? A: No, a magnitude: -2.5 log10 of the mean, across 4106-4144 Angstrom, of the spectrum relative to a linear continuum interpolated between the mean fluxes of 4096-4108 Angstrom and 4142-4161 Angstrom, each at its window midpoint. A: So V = -0.19 mag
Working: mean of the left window 10.1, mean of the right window 11.4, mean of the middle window 12.7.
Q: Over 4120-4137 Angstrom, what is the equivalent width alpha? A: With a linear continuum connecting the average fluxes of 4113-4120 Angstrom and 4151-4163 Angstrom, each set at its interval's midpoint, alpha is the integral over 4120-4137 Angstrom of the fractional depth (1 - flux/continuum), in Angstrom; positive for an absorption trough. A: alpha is 1.2 Angstrom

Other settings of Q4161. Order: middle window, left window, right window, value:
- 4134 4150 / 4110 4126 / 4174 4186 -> 2.08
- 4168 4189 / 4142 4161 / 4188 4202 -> 1.07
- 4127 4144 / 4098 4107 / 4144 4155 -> -1.61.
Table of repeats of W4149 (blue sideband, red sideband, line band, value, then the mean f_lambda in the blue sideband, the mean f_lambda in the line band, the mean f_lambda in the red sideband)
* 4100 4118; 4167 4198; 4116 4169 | -2.8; 11.9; 12.2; 11.1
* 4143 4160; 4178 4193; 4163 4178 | -0.1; 11.3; 11.3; 11.1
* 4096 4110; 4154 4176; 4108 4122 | -3.6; 10.5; 13.5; 11.7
